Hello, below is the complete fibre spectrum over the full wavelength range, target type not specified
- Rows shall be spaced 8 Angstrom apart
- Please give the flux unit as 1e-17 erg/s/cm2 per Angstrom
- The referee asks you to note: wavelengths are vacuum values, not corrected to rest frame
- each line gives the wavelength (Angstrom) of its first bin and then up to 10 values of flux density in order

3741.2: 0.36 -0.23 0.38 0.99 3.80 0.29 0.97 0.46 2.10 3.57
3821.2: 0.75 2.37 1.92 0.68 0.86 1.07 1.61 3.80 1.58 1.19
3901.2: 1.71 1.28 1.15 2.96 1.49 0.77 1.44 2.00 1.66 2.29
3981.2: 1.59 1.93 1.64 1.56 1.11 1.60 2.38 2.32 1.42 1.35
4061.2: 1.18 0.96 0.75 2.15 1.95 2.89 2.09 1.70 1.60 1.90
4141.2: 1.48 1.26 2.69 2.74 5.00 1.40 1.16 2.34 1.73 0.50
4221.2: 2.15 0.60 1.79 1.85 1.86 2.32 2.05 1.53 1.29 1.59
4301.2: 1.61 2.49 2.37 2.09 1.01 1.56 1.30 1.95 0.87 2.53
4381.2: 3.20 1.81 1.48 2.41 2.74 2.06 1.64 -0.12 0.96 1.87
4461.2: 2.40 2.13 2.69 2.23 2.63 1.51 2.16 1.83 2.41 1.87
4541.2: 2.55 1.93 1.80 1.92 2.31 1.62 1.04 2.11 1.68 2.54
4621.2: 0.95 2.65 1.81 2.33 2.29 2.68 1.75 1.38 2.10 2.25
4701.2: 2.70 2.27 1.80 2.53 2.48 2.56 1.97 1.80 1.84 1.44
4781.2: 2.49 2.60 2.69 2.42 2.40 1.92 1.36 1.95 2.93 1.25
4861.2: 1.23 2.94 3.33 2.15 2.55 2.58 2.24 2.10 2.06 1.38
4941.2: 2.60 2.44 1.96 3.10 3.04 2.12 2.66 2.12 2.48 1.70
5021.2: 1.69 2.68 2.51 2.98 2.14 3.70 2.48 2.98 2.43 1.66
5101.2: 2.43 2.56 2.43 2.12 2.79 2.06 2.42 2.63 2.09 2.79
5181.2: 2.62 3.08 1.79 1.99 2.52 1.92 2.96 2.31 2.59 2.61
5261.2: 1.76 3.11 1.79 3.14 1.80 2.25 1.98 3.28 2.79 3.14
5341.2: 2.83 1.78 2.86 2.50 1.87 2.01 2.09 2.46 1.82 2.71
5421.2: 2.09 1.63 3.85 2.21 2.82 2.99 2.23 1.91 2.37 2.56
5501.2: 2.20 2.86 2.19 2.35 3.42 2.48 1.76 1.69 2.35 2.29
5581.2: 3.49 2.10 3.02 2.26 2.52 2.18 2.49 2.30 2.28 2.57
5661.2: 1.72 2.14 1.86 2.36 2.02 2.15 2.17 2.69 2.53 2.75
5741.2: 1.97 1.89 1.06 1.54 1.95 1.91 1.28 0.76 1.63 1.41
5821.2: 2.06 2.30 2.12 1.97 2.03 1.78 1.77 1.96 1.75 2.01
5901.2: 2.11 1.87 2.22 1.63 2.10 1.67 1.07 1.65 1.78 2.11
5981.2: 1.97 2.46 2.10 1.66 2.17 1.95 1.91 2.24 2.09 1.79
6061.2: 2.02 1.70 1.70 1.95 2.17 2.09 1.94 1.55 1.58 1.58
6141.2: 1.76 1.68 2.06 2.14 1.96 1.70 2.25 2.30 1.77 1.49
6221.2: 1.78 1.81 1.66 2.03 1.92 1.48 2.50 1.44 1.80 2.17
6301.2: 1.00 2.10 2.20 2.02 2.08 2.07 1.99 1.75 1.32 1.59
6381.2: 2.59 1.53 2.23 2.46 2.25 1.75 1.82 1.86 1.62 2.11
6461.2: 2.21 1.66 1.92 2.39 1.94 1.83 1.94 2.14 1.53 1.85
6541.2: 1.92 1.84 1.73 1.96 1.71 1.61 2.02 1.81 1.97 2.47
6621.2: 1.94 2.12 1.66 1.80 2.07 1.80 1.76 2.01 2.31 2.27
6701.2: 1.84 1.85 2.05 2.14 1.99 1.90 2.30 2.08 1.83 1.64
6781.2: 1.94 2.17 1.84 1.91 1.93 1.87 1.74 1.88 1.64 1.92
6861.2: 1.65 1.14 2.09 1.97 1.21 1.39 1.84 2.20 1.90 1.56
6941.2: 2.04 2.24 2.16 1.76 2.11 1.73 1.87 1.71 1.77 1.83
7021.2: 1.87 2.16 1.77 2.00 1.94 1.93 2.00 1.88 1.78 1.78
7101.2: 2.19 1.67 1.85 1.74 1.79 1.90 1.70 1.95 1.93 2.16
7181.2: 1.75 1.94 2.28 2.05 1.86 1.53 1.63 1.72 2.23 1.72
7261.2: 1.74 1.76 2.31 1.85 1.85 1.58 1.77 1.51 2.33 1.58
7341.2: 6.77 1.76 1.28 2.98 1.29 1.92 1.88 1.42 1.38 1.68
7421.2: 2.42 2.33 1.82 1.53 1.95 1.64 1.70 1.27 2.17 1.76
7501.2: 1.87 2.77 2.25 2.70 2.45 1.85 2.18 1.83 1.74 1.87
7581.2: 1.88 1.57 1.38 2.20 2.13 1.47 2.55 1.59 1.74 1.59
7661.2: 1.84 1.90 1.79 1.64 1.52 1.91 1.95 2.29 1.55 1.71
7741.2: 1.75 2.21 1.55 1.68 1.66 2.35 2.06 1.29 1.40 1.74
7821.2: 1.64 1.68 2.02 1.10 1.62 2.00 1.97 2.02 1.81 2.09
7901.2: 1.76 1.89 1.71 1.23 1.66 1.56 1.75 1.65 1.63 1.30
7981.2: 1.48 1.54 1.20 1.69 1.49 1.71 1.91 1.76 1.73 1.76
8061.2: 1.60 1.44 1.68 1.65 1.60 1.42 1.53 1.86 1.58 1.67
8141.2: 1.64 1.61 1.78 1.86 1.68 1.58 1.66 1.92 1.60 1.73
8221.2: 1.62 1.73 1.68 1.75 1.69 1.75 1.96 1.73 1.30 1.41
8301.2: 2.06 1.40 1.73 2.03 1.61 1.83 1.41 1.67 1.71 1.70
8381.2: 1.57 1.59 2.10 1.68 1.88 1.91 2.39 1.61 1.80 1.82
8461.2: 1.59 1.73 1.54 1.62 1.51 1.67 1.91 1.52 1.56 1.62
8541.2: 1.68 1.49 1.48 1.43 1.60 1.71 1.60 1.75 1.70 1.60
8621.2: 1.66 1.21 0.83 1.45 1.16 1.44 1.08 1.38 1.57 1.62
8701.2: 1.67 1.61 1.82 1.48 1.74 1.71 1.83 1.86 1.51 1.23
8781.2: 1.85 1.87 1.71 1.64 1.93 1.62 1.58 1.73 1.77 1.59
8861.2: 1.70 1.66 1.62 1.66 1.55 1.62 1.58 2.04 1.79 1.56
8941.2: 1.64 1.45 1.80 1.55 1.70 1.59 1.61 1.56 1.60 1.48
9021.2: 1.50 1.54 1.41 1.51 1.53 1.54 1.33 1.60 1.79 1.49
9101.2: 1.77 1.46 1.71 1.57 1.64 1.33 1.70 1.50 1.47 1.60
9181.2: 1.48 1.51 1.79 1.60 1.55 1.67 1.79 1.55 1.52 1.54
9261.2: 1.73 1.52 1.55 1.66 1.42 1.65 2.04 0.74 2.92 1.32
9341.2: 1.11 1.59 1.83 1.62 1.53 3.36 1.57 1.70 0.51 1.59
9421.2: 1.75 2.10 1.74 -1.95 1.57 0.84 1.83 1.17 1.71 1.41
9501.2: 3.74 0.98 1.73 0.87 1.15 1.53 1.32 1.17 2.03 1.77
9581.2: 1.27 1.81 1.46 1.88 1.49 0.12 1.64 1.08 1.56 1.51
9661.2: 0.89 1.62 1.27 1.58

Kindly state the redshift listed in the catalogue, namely 0.12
